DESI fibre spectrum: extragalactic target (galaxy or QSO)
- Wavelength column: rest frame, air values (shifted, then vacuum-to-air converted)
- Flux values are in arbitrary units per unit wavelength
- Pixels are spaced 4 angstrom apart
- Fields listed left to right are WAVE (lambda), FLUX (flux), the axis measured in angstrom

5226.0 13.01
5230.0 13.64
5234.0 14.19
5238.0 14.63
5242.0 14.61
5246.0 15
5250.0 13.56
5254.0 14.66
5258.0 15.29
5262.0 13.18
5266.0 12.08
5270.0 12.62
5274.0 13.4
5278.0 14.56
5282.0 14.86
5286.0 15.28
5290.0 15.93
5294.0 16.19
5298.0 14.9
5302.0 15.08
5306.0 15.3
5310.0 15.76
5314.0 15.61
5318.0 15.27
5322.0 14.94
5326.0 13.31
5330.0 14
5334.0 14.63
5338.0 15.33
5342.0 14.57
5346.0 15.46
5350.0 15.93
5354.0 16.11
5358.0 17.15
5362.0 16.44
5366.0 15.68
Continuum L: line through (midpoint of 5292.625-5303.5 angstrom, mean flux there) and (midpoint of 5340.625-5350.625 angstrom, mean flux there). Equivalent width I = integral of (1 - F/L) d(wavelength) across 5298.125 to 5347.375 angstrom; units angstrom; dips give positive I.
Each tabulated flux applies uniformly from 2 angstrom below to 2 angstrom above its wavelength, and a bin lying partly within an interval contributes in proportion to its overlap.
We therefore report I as 1.3 angstrom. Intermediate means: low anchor 15.4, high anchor 15.3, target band 14.9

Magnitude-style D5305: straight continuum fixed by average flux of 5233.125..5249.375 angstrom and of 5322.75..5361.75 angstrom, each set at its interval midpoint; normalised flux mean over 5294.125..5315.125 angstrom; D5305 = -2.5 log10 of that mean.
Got -0.03 mag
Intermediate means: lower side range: 14.5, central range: 15.4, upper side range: 15.2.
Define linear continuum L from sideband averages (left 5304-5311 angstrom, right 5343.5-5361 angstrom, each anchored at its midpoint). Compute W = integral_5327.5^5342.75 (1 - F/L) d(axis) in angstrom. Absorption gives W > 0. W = 1.2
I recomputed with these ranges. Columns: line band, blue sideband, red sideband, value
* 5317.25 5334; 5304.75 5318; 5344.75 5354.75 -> 1.4 angstrom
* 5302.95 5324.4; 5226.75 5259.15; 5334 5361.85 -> -0.1 angstrom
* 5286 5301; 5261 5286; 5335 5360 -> -1.5 angstrom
